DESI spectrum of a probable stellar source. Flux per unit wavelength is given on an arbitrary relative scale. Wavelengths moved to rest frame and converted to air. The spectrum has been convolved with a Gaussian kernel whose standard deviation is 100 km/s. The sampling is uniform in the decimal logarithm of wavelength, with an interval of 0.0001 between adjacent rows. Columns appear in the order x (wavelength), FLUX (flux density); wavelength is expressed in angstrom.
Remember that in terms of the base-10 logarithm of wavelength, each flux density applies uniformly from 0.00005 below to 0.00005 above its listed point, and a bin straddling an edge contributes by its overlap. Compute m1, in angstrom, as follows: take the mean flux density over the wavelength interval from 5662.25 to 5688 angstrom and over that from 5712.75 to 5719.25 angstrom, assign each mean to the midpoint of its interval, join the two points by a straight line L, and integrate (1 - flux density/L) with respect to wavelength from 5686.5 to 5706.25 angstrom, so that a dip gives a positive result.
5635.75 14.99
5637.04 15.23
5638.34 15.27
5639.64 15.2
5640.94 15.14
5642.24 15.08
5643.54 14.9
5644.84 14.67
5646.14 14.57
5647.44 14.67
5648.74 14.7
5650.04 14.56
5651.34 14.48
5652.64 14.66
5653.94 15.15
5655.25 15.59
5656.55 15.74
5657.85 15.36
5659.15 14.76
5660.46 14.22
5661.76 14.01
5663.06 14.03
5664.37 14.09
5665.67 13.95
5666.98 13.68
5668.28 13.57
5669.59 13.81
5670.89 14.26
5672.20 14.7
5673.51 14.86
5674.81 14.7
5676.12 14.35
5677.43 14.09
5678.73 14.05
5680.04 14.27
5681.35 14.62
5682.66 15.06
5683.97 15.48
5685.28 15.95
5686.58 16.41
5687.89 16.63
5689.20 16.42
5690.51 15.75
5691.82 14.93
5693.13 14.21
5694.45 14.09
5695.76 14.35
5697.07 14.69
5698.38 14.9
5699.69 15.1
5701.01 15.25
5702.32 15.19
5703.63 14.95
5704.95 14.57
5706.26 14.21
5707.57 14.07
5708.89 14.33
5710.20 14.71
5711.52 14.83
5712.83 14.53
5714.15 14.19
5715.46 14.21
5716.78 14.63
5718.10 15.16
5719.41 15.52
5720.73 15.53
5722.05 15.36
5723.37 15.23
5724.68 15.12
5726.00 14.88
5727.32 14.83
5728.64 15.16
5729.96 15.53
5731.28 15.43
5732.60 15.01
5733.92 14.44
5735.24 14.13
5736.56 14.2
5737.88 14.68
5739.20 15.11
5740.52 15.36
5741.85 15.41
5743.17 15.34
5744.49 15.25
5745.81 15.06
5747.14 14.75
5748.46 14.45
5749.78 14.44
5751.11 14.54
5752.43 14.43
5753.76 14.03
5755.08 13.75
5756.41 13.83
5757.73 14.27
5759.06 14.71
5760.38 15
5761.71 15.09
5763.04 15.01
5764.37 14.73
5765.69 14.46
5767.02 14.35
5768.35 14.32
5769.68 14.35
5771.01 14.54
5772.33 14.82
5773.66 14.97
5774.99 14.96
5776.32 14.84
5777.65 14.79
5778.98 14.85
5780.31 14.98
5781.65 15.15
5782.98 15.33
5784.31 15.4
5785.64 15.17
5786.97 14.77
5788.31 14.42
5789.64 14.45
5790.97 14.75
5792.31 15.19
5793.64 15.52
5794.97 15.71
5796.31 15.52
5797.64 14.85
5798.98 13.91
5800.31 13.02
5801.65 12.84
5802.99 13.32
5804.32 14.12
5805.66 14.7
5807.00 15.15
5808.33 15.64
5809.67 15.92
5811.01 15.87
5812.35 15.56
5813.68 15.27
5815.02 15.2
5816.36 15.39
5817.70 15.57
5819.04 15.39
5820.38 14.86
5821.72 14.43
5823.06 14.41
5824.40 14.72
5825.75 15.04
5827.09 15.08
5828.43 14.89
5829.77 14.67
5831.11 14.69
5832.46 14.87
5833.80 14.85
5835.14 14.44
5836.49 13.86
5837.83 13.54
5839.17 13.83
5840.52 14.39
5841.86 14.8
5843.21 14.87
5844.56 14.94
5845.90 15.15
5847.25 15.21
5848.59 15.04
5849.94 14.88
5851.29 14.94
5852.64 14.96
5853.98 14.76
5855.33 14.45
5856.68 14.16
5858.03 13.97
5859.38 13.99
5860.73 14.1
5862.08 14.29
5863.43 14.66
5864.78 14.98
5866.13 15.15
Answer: -0.7 angstrom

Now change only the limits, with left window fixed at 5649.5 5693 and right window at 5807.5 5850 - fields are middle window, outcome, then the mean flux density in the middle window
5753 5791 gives 0.5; 14.7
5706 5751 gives -0.1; 14.9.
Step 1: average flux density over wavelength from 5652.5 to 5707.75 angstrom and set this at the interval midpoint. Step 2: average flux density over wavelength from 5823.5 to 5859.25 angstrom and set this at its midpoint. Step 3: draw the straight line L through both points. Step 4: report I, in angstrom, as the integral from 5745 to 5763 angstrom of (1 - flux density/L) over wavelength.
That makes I 0.2 angstrom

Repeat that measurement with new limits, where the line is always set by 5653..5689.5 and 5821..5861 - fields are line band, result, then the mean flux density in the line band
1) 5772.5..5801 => -0.4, 14.9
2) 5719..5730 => -0.4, 15.2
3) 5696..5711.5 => 0.0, 14.7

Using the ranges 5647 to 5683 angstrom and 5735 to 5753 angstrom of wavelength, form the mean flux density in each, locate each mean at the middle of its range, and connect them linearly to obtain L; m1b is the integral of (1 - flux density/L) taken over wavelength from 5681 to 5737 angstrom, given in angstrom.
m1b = -1.2 angstrom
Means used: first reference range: 14.5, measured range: 15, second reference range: 14.8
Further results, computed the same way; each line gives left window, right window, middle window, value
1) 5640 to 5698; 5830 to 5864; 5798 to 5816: -0.1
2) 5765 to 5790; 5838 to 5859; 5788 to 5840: -0.1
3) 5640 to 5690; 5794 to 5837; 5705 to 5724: 0.1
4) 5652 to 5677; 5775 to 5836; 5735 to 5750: -0.2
